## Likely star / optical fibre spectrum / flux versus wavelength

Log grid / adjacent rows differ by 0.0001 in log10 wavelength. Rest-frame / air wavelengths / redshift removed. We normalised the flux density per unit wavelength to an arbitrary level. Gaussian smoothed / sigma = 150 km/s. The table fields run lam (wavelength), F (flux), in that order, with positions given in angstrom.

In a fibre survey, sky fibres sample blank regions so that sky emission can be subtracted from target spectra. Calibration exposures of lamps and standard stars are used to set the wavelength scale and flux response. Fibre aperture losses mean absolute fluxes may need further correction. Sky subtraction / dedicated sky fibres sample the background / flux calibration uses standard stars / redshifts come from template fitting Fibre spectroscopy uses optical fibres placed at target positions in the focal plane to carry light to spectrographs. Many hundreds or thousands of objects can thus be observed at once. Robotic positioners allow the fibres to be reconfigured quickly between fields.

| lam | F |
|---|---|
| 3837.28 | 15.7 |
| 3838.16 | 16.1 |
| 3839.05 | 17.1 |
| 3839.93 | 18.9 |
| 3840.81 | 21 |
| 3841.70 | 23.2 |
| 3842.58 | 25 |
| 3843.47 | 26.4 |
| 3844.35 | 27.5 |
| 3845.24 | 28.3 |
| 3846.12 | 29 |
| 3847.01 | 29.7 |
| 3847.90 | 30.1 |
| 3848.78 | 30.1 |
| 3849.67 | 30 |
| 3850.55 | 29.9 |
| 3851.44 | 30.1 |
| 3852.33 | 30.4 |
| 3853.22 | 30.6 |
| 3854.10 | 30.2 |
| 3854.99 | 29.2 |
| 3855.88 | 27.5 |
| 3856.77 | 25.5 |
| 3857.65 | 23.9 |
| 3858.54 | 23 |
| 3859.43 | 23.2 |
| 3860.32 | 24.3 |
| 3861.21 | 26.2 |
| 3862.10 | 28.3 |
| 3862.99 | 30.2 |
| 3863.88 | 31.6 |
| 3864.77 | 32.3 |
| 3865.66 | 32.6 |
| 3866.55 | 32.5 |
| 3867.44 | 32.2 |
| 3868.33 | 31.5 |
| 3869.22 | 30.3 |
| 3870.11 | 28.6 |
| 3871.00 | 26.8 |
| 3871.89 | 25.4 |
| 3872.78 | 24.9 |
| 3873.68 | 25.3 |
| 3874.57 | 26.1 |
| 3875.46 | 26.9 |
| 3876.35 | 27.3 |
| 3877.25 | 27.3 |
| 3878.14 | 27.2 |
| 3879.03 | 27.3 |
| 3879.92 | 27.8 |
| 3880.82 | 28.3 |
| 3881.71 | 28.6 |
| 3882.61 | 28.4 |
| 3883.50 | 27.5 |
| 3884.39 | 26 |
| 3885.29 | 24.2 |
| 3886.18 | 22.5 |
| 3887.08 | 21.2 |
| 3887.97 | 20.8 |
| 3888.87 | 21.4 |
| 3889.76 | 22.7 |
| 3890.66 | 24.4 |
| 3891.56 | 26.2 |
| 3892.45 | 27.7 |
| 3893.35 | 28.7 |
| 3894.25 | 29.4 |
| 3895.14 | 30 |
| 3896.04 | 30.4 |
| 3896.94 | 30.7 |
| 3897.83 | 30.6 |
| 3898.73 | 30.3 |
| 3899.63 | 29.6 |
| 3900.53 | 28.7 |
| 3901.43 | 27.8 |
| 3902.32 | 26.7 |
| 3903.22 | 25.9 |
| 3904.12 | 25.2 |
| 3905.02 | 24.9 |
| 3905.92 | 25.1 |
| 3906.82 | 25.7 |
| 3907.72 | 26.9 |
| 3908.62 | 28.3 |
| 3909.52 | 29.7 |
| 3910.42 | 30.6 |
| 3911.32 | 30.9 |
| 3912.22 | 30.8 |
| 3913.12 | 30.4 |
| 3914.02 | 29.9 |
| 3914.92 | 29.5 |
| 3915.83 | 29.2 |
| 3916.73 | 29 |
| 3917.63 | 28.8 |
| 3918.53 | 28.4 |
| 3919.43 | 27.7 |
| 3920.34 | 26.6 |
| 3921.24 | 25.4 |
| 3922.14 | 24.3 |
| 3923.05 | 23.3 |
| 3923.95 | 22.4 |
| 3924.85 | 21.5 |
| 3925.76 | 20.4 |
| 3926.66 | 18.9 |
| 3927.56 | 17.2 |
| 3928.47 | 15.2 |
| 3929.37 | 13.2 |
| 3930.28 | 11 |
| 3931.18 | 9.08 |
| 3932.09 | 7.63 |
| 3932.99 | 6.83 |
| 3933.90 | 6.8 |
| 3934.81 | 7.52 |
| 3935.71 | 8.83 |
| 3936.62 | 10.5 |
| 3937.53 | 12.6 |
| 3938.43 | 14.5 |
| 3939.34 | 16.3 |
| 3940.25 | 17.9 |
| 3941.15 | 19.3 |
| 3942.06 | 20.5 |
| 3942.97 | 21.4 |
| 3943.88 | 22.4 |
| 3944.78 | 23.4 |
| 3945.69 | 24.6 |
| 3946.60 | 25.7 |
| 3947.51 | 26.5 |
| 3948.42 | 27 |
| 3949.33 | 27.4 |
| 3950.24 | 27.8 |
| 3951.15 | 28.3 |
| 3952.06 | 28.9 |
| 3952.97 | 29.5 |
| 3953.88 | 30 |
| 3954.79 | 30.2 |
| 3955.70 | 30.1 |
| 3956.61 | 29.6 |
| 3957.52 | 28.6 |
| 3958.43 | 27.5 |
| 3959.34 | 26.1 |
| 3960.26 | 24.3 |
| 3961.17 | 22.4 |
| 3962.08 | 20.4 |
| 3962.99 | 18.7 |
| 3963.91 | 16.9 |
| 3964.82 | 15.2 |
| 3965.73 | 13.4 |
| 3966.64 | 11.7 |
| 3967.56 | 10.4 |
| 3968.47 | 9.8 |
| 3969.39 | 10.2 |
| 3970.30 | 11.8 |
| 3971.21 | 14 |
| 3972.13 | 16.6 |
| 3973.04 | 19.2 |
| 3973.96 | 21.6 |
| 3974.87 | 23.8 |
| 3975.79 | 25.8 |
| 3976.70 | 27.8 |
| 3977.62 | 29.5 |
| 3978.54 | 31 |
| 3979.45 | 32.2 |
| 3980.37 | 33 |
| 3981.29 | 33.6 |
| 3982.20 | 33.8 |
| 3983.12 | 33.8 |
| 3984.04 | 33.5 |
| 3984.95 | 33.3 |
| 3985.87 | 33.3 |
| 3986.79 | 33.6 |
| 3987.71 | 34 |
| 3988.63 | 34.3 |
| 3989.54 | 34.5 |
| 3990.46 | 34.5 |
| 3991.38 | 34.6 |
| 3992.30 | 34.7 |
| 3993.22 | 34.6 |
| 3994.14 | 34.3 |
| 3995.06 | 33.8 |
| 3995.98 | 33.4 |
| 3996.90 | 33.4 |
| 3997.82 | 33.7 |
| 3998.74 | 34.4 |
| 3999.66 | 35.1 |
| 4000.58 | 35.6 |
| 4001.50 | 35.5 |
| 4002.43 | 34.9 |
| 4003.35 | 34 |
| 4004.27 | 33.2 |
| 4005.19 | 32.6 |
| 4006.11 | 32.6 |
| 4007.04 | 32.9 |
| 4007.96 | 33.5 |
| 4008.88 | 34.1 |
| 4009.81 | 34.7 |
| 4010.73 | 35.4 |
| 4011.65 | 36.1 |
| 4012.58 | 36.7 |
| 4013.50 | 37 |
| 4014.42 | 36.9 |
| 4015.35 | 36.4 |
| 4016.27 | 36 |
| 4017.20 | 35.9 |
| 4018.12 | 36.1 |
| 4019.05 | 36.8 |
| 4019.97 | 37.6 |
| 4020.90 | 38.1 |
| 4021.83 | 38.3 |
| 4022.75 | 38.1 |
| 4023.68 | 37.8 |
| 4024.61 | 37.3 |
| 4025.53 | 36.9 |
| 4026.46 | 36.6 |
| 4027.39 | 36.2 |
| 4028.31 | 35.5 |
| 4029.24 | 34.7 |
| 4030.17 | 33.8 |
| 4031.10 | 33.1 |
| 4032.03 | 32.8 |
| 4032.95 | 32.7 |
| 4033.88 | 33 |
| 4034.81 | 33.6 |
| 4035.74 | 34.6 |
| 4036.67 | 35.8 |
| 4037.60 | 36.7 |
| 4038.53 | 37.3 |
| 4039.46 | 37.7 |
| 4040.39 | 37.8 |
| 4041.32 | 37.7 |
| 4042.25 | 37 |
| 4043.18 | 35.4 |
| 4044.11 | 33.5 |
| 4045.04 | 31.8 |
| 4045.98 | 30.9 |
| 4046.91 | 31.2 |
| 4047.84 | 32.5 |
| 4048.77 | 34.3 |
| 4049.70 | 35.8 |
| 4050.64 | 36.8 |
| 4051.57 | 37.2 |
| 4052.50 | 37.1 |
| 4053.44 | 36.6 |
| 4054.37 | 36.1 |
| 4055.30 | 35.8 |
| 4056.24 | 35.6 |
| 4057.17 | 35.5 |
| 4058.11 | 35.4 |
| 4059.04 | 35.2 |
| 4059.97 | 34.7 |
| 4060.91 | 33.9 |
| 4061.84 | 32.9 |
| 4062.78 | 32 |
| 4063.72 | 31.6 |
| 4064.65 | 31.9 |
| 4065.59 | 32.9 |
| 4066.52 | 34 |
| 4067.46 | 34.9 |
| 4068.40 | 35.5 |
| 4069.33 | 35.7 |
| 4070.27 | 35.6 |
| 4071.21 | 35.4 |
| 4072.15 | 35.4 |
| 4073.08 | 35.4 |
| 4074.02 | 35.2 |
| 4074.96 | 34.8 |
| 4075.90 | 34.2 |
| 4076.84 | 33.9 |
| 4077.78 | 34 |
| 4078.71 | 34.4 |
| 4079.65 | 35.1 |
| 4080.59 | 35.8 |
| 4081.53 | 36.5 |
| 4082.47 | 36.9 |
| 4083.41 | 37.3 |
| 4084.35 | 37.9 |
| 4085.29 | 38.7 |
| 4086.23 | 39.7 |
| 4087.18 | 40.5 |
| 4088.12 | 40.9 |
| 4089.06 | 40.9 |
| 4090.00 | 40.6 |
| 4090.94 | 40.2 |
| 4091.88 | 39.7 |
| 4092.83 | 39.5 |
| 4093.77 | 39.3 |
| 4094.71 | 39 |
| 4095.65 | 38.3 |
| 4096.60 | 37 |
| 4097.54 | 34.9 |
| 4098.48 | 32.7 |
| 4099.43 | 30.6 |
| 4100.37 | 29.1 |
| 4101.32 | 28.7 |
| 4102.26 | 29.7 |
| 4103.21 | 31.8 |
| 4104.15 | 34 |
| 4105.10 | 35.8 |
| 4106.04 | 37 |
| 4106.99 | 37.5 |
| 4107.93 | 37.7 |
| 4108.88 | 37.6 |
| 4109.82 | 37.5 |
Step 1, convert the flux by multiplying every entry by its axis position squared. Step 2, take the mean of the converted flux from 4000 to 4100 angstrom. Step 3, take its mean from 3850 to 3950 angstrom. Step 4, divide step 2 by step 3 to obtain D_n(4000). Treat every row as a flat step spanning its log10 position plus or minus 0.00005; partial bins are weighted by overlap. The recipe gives 1.5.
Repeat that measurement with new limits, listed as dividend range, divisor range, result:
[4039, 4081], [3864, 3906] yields 1.39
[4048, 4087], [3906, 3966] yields 1.68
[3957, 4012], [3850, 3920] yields 1.08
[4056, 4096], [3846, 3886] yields 1.43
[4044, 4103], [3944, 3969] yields 1.60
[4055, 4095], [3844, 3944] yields 1.58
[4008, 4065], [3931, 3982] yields 1.75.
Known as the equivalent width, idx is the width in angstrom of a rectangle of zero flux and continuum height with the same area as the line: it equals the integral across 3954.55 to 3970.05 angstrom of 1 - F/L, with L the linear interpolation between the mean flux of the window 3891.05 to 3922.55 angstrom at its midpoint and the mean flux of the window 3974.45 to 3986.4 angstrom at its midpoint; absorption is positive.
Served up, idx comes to 5.26 angstrom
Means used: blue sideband 28.3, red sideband 31.1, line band 20.1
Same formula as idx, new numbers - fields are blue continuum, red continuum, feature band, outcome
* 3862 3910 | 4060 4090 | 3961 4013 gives 5.43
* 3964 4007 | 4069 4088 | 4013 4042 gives -3.80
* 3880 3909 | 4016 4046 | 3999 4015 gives -0.29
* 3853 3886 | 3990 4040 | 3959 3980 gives 8.43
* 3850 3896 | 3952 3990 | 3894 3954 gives 6.57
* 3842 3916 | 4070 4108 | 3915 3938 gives 8.79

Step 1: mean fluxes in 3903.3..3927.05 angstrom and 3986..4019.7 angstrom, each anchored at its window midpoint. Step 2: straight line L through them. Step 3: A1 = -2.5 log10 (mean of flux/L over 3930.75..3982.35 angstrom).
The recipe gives 0.41 mag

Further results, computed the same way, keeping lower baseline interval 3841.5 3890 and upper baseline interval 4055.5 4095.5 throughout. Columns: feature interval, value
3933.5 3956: 0.39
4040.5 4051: 0.02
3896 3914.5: 0.02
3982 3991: -0.05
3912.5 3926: 0.12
